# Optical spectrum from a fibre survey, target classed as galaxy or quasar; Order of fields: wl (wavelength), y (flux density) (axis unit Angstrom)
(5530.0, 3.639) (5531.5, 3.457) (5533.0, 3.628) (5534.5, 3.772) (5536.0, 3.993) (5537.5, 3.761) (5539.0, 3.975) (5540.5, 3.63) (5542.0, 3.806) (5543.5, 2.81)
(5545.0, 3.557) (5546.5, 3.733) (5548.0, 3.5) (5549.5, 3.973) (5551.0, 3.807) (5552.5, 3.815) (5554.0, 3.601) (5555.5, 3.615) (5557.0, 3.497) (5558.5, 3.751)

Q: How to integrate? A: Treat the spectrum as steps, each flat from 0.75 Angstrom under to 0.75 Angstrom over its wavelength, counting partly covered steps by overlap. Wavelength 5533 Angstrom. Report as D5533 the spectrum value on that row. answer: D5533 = 3.628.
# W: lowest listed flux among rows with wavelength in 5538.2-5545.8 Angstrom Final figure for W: 2.81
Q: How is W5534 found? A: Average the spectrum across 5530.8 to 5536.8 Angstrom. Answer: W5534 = 3.72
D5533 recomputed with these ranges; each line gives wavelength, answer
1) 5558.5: 3.751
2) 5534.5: 3.772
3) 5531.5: 3.457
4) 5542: 3.806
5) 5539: 3.975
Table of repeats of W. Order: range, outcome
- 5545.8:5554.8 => 3.5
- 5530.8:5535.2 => 3.457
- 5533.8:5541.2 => 3.63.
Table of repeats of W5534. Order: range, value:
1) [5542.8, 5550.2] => 3.52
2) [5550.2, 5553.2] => 3.81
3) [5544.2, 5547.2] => 3.63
